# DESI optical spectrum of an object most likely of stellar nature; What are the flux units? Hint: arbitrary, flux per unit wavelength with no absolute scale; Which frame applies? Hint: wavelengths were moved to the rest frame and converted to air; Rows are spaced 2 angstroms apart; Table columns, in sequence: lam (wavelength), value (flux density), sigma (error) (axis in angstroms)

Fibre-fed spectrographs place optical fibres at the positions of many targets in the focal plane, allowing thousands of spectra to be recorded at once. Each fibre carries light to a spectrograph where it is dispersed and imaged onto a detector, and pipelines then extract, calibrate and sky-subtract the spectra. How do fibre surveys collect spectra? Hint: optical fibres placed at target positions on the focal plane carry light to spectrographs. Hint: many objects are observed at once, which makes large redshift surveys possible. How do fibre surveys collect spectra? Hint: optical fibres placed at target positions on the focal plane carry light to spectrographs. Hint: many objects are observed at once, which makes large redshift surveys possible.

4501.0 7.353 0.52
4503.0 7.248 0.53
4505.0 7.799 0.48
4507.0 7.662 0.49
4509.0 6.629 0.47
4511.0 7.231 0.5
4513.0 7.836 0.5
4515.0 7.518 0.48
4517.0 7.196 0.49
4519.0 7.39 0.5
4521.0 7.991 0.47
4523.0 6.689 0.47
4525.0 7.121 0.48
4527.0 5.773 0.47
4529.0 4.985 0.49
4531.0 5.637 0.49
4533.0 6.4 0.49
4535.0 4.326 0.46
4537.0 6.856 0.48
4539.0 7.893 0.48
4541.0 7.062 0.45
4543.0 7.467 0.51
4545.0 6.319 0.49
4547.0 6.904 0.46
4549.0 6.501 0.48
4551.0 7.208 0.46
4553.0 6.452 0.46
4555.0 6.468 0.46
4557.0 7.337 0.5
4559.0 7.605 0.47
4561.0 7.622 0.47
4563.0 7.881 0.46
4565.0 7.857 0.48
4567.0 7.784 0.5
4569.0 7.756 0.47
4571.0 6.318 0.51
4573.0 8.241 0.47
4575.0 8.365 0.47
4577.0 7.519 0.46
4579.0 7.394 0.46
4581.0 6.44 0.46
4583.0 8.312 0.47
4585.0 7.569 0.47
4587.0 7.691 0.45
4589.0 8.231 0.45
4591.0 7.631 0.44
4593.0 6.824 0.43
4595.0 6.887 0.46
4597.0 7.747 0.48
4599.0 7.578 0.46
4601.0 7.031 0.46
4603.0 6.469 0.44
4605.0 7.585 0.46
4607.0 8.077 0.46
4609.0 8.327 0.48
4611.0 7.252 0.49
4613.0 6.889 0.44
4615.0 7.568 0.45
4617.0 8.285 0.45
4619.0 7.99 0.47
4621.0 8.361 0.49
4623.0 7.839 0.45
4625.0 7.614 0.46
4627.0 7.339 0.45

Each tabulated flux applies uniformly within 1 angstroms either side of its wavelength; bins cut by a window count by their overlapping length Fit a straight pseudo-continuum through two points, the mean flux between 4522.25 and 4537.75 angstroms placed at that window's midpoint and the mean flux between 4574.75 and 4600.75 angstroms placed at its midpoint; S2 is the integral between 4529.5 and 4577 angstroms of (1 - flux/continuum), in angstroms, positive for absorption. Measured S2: -3.27 angstroms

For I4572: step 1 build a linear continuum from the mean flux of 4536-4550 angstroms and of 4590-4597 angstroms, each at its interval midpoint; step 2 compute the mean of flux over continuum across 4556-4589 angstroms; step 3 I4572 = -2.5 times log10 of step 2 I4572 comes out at -0.074 mag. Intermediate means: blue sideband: 7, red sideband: 7.2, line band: 7.62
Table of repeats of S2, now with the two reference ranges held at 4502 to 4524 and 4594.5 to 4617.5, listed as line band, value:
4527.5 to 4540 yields 2.36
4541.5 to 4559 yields 1.26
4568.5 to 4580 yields -0.24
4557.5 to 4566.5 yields -0.36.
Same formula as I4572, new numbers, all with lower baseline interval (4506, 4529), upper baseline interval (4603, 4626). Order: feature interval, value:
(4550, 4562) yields 0.04 mag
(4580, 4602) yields 0.02 mag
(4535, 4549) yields 0.06 mag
